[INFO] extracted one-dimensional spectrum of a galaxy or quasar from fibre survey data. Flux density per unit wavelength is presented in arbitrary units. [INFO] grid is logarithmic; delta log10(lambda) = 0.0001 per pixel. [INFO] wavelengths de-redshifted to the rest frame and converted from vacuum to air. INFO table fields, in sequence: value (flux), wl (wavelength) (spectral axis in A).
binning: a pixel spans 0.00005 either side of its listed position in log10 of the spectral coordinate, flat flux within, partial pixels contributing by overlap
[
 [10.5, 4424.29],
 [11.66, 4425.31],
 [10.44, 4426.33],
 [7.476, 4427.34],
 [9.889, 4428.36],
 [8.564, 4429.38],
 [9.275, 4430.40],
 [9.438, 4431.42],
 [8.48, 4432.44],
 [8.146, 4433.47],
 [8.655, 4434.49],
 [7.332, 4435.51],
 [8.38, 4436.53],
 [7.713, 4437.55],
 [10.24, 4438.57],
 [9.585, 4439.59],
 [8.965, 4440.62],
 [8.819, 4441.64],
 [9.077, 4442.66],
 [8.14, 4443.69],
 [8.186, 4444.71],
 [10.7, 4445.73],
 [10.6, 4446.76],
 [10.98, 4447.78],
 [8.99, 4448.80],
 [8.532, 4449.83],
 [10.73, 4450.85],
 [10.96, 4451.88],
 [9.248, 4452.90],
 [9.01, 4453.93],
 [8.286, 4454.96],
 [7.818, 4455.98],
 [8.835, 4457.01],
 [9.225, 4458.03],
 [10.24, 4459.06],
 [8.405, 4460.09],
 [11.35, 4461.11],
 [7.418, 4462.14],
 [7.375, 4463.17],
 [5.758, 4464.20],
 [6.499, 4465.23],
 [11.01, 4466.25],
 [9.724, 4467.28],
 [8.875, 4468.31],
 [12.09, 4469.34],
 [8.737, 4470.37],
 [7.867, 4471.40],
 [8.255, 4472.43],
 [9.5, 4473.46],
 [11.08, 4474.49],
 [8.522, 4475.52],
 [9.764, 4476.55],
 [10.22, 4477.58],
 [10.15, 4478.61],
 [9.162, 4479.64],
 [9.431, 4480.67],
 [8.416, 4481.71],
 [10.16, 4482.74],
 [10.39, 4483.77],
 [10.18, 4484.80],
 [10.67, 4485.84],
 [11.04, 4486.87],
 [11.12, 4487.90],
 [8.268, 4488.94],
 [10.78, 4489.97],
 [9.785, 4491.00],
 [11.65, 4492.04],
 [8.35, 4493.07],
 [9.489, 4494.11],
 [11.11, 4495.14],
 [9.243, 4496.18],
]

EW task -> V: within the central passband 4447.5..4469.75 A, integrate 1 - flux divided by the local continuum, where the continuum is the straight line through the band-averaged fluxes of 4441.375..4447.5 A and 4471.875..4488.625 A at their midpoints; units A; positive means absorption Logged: 0.98 A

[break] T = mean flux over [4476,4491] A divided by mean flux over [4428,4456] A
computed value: 1.1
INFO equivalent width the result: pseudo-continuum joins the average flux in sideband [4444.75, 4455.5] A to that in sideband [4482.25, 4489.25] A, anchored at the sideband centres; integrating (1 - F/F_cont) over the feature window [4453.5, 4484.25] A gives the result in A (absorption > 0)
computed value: 2.8 A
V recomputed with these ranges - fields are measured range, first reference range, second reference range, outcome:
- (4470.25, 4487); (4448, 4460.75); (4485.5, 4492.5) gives 0.8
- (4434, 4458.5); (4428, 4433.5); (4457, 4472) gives -0.5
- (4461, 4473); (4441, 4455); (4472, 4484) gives 1.1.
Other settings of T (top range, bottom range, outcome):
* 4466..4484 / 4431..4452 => 1.05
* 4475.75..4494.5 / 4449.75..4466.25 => 1.13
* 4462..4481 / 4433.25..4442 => 1.04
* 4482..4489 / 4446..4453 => 1.03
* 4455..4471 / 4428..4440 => 1.01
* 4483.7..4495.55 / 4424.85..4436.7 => 1.14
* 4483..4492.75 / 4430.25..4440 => 1.19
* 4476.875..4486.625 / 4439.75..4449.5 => 1.06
